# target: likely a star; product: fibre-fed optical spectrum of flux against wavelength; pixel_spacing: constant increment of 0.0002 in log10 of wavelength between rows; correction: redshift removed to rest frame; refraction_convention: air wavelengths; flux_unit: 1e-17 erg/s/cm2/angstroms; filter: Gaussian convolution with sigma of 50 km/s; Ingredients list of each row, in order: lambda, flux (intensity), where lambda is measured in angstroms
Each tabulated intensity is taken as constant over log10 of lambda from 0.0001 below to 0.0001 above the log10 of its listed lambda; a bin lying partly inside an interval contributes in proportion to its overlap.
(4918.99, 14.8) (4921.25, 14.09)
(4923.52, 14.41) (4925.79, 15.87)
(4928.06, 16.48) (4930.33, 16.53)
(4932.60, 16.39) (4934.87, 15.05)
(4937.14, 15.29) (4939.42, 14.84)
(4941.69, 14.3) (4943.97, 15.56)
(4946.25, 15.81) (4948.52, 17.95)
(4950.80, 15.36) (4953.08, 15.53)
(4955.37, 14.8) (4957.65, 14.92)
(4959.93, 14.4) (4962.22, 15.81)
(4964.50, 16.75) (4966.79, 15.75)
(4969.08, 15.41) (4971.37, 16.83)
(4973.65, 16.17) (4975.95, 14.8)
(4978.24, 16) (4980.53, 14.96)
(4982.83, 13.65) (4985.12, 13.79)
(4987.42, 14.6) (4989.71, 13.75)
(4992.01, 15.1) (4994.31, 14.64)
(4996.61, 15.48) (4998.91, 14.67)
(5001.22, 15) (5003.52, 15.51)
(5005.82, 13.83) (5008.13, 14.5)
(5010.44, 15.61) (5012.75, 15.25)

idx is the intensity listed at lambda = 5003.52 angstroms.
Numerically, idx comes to 15.51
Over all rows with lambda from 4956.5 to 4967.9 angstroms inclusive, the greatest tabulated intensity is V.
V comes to 16.75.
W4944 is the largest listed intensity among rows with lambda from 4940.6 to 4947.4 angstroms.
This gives 15.81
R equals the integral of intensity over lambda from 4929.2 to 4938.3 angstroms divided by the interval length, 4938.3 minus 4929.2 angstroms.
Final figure 15.8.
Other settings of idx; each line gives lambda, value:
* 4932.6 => 16.39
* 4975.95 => 14.8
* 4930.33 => 16.53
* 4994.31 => 14.64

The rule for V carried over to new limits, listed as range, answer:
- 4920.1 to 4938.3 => 16.53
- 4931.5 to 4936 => 16.39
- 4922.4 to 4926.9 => 15.87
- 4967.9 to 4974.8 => 16.83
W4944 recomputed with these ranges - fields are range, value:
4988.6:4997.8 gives 15.48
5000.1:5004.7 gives 15.51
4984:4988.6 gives 14.6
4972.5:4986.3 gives 16.17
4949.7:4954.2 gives 15.53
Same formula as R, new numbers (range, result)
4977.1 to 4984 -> 14.9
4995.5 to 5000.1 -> 15.1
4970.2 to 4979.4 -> 16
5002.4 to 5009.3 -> 14.6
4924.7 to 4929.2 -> 16.2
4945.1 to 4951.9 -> 16.4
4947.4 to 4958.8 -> 15.7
